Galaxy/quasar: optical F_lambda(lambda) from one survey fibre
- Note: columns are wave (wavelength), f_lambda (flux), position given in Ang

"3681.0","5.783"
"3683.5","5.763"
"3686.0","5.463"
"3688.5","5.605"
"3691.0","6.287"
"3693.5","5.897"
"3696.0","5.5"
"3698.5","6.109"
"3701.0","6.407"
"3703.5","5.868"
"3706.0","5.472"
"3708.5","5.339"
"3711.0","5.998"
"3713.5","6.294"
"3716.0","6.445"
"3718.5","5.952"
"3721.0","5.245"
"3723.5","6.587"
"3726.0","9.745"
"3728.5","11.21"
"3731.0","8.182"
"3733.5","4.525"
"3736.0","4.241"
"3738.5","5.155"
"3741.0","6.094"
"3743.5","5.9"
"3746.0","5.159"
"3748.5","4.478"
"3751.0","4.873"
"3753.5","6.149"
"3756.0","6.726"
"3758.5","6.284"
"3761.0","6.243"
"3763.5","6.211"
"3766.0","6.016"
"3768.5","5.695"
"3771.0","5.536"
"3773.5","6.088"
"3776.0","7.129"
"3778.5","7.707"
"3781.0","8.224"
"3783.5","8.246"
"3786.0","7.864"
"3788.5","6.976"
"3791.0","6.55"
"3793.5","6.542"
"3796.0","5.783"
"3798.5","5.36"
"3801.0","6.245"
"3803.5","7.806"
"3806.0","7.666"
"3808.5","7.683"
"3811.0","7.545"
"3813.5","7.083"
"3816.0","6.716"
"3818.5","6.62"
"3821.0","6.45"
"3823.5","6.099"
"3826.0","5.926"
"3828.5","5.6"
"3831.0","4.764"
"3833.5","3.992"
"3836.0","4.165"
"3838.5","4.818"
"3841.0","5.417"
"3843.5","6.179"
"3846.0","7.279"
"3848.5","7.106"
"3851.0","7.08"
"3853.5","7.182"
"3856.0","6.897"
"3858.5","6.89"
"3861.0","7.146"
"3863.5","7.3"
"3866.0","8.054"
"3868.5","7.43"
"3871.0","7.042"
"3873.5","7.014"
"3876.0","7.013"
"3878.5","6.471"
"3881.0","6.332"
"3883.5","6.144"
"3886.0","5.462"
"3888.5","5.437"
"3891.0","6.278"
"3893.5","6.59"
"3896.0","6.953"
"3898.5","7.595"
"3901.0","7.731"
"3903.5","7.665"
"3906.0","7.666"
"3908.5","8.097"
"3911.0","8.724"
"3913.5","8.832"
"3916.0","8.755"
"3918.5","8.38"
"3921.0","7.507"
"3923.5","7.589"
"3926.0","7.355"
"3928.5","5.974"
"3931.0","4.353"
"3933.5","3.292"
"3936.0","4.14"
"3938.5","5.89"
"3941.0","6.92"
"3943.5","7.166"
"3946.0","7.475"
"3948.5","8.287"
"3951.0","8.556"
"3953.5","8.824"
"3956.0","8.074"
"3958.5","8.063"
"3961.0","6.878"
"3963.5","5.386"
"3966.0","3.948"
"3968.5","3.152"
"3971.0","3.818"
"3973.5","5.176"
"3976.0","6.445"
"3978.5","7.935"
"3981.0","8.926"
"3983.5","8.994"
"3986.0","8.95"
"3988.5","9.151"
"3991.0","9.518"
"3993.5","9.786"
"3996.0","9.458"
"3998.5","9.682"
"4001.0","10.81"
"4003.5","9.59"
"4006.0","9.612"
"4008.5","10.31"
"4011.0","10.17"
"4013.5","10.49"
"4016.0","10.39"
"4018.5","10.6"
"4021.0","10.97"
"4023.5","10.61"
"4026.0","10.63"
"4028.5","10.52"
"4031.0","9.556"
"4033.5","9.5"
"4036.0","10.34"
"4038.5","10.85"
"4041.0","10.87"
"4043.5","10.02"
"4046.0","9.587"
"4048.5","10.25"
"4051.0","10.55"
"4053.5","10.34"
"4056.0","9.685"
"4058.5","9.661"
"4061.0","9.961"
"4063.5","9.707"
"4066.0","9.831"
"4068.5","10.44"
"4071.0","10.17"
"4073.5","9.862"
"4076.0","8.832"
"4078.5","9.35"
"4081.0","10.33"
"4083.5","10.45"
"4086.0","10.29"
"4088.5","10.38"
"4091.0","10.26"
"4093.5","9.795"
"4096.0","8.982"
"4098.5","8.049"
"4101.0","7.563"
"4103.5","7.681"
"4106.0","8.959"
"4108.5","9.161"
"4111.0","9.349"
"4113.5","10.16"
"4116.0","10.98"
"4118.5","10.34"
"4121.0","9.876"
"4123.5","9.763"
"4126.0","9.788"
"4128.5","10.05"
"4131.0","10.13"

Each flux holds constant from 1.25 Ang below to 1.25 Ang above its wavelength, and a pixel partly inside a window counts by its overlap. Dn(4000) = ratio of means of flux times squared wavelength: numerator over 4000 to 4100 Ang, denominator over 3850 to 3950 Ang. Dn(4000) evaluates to 1.56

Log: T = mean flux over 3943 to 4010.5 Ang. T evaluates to 7.96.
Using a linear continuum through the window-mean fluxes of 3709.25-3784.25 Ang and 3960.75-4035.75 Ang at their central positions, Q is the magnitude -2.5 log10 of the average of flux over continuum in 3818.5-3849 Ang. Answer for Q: 0.26 mag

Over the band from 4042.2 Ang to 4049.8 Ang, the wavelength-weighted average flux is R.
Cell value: 9.96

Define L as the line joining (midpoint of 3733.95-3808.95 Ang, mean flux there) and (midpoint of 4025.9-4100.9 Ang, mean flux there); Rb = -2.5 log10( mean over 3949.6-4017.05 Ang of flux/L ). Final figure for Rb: 0.09 mag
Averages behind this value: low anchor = 6.32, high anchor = 9.92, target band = 8.22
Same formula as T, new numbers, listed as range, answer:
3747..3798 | 6.44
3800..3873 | 6.56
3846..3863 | 7.08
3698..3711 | 5.84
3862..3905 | 6.86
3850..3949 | 6.94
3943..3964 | 7.73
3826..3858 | 5.9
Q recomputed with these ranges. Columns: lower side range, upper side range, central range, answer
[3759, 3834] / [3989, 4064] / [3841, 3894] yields 0.14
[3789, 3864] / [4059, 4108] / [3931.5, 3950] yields 0.26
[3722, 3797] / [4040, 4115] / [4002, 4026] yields -0.14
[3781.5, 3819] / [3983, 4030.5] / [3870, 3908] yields 0.22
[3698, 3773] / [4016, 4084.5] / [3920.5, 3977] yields 0.37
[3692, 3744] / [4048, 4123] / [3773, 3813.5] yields -0.02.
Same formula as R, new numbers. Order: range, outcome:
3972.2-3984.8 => 7.49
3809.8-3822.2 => 6.88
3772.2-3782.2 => 7.27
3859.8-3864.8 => 7.23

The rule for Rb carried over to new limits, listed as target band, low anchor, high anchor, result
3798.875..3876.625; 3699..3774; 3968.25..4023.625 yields 0.10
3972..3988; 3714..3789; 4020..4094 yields 0.19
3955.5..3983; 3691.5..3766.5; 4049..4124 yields 0.35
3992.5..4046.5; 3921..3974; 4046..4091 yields -0.20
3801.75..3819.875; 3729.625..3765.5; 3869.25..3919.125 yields -0.14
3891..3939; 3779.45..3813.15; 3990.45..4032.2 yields 0.25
